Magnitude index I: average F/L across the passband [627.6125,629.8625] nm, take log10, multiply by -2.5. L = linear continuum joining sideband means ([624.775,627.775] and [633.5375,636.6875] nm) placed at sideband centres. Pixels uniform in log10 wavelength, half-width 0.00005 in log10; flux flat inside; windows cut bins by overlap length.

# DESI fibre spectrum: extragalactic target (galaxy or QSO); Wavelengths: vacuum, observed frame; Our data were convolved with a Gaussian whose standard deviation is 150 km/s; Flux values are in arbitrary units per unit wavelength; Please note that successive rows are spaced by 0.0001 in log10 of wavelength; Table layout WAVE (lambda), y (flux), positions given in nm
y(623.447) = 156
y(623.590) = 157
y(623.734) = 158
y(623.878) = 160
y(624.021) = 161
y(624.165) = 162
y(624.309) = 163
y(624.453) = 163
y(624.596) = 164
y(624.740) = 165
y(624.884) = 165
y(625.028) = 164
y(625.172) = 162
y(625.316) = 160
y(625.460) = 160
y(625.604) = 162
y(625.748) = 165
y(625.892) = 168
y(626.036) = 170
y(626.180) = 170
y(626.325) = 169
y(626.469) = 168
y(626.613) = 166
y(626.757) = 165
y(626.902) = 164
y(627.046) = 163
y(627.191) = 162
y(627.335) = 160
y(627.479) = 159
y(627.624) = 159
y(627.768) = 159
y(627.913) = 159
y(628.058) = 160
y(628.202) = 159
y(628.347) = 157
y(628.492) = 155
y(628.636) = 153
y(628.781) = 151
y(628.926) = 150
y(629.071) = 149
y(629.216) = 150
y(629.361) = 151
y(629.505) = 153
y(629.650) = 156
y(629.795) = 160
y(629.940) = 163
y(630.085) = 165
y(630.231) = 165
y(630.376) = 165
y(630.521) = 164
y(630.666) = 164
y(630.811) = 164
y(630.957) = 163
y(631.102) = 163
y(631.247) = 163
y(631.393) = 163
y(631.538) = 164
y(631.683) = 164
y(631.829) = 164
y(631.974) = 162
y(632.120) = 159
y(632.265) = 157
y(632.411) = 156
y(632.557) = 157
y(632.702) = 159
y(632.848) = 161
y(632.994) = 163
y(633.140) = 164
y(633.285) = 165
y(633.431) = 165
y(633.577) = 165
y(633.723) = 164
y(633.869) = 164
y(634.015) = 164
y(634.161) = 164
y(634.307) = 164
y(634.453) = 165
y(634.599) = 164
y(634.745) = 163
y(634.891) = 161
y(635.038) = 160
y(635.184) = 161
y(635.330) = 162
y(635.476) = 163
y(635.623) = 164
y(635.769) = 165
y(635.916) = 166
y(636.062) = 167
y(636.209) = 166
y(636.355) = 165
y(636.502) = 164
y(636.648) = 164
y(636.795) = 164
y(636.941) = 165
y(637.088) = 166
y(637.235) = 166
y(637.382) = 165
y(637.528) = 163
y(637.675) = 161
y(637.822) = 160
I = 0.061 mag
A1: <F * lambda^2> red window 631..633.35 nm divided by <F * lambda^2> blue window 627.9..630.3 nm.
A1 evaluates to 1.04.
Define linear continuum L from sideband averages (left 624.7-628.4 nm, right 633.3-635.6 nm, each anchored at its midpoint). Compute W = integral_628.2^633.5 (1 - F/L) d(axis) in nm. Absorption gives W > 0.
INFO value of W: 0.12 nm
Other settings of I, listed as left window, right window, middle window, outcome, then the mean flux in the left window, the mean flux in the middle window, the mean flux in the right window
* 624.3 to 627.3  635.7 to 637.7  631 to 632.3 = 0.016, 165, 162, 165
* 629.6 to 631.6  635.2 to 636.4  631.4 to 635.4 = 0.010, 163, 162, 165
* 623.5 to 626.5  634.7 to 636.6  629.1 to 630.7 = 0.029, 164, 159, 164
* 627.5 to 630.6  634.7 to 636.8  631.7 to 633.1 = 0.003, 157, 160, 164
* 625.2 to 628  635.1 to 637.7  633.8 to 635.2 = 0.007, 164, 163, 164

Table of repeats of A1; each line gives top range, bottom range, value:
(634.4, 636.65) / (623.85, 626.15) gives 1.03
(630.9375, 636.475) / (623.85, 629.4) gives 1.04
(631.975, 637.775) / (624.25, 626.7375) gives 1.02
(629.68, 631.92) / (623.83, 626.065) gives 1.02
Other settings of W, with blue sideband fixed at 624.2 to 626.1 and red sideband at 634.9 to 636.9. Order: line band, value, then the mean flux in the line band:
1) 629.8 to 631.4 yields 0.00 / 164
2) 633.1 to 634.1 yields 0.00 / 164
